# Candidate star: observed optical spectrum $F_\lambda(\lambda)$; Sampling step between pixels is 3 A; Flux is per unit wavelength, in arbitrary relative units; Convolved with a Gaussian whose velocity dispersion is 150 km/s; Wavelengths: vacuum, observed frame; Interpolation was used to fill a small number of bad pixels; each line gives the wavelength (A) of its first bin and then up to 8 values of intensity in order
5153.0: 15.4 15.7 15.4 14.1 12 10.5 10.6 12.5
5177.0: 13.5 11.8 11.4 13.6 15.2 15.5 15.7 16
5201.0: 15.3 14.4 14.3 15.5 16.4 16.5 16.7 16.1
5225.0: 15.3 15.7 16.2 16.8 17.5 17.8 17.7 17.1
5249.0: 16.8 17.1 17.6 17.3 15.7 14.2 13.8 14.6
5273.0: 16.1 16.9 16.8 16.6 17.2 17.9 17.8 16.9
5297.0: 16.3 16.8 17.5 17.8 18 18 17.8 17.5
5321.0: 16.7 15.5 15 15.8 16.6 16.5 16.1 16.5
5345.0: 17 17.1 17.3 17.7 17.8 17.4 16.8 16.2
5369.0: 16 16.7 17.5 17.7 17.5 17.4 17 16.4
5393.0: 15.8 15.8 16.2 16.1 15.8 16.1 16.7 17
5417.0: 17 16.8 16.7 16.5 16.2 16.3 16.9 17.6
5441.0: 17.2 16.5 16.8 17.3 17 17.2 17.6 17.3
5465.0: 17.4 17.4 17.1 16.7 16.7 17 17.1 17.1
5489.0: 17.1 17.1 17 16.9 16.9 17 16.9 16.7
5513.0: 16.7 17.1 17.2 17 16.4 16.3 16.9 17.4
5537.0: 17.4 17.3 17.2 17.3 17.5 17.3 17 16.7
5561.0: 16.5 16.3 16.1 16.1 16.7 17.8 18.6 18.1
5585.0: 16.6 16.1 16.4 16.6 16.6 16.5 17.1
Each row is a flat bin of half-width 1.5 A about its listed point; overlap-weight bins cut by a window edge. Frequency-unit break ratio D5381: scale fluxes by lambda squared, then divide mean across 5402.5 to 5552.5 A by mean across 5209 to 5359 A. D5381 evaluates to 1.09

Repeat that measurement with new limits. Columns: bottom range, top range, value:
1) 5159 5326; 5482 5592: 1.20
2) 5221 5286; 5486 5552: 1.15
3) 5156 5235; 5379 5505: 1.27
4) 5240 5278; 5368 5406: 1.07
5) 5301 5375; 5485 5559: 1.08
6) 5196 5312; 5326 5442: 1.06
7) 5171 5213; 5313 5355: 1.24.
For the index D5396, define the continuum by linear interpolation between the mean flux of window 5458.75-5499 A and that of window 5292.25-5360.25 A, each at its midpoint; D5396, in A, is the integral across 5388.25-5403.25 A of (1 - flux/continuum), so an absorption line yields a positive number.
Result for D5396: 0.8 A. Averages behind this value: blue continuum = 16.9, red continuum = 17.1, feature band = 16.1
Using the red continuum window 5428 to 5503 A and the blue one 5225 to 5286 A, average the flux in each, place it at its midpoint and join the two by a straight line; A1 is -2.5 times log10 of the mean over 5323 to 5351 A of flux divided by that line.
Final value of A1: 0.024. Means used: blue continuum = 16.4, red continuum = 17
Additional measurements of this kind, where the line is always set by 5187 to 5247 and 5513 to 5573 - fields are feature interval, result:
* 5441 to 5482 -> -0.03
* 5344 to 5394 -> -0.04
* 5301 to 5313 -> -0.10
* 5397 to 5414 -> 0.02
